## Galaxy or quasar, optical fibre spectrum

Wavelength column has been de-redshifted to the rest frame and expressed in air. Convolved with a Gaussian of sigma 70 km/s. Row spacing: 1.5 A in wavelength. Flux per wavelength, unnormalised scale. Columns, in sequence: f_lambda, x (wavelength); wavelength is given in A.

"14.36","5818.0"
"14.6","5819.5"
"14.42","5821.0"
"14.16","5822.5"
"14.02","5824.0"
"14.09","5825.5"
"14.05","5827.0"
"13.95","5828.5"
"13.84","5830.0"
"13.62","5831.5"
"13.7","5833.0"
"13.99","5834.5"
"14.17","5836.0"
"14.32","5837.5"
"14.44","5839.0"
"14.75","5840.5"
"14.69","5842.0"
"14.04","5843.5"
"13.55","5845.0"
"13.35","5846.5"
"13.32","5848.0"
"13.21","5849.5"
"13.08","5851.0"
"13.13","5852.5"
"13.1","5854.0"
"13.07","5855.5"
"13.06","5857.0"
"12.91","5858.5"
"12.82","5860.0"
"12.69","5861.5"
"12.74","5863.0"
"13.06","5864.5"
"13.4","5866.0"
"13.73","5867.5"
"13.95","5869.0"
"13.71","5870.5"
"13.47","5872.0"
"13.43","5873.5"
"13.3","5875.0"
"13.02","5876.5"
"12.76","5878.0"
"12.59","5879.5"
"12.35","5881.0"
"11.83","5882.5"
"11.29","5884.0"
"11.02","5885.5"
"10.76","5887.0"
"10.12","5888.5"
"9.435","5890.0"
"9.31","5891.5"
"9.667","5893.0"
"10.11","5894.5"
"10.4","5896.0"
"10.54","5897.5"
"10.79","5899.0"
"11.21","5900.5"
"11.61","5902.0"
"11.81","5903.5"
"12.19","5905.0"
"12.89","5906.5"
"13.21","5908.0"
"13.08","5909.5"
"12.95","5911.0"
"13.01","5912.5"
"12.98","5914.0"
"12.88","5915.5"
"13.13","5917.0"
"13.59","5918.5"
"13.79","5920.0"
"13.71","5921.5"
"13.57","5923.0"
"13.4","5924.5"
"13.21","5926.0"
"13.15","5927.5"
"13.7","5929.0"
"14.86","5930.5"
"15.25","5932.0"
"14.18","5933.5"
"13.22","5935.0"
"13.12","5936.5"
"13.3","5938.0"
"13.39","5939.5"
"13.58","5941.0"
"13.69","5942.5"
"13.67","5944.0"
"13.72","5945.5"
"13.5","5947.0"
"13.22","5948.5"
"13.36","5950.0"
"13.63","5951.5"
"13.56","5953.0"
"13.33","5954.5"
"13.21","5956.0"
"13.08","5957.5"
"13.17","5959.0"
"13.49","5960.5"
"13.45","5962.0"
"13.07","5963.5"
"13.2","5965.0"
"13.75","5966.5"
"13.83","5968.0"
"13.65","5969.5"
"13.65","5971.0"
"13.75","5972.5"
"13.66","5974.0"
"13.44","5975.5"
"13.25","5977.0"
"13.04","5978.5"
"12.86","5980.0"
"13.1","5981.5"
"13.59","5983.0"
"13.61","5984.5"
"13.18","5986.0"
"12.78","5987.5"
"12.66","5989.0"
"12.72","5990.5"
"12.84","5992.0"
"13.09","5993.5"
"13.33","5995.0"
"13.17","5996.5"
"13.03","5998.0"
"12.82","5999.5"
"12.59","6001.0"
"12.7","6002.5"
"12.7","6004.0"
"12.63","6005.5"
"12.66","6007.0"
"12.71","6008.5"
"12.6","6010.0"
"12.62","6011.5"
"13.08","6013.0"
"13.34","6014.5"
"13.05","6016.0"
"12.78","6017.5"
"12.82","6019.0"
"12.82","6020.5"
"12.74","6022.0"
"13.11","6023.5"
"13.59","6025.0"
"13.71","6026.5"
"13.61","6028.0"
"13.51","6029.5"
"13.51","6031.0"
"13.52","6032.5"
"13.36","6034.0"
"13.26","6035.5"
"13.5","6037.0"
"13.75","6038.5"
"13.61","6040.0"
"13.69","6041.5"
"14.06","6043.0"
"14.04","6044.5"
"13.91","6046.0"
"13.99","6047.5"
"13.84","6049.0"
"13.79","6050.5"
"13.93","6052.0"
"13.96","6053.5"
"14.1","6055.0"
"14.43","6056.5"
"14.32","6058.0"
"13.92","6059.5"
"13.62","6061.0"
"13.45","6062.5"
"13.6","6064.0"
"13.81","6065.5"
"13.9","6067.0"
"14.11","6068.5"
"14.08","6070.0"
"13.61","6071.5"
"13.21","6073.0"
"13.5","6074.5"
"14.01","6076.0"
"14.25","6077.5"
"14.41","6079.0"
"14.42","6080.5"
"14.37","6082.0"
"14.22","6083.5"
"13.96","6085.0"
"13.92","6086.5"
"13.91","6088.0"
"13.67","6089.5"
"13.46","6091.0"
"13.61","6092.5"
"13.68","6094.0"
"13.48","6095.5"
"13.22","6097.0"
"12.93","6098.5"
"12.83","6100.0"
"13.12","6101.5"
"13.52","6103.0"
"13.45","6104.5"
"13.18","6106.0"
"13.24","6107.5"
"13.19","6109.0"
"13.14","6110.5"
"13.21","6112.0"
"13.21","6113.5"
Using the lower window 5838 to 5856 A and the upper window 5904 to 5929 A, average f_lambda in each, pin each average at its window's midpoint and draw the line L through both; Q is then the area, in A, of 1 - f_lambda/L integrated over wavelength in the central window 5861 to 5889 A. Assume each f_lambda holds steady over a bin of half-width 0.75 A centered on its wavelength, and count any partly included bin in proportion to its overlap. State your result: 1.8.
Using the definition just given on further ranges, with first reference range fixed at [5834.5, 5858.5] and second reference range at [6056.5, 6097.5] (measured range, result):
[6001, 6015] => 1.1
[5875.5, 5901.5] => 5.1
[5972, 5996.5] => 1.1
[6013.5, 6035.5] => 0.9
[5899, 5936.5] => 1.6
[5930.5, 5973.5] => 0.6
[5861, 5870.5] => 0.3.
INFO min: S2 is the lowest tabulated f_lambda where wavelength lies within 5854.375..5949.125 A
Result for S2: 9.31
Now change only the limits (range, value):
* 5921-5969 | 13.07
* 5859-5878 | 12.69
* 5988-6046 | 12.59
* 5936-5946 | 13.12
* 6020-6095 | 12.74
